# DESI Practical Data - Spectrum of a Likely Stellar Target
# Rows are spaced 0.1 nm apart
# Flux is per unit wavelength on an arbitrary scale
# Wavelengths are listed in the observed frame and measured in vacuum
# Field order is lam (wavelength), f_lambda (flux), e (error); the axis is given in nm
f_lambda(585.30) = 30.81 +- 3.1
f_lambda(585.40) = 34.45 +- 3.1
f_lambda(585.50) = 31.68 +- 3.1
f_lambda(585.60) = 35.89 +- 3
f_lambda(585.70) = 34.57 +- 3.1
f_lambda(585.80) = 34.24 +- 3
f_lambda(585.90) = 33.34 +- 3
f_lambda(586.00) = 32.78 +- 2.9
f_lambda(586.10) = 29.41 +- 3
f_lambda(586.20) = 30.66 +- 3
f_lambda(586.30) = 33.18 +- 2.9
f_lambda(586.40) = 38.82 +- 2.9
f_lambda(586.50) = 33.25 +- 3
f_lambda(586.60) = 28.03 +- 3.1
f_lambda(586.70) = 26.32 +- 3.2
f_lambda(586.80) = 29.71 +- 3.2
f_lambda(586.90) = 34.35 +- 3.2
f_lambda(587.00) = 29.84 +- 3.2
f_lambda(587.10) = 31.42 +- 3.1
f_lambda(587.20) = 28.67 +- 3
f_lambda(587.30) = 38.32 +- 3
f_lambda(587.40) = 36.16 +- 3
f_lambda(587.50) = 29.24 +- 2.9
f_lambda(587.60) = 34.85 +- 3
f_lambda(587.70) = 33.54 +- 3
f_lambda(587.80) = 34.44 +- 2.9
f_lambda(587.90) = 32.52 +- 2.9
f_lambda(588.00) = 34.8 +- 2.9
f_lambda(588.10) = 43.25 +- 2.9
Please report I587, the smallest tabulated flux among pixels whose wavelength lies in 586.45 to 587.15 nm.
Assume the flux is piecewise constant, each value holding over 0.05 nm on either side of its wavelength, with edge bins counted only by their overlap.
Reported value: 26.32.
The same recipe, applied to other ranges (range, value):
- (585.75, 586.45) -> 29.41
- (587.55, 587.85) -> 33.54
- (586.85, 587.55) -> 28.67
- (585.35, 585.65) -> 31.68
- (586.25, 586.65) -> 28.03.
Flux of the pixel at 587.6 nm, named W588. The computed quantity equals 34.85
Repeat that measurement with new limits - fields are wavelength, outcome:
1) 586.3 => 33.18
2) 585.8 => 34.24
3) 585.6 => 35.89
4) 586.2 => 30.66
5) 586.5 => 33.25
